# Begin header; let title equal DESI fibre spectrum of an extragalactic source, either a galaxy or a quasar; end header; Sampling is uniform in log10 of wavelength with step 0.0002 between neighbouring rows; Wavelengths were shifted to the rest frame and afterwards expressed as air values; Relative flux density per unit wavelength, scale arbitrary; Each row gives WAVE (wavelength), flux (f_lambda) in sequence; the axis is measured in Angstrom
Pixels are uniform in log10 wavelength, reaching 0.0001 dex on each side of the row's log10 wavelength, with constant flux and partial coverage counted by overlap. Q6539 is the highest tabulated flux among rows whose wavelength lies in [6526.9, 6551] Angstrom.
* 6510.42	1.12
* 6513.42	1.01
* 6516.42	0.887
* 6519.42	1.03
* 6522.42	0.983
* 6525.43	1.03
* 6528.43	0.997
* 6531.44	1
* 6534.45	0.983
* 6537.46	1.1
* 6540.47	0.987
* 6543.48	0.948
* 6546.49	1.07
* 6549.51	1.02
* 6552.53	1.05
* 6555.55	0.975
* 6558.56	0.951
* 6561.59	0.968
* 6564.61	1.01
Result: 1.1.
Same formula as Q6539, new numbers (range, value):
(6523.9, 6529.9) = 1.03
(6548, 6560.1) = 1.05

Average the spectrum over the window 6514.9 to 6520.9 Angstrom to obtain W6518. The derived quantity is 0.959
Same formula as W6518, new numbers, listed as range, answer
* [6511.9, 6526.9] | 0.988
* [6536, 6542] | 1.04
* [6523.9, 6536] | 1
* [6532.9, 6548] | 1.02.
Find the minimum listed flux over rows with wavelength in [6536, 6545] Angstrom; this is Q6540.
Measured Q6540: 0.948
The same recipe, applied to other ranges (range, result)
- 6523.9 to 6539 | 0.983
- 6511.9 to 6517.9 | 0.887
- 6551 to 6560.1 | 0.951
